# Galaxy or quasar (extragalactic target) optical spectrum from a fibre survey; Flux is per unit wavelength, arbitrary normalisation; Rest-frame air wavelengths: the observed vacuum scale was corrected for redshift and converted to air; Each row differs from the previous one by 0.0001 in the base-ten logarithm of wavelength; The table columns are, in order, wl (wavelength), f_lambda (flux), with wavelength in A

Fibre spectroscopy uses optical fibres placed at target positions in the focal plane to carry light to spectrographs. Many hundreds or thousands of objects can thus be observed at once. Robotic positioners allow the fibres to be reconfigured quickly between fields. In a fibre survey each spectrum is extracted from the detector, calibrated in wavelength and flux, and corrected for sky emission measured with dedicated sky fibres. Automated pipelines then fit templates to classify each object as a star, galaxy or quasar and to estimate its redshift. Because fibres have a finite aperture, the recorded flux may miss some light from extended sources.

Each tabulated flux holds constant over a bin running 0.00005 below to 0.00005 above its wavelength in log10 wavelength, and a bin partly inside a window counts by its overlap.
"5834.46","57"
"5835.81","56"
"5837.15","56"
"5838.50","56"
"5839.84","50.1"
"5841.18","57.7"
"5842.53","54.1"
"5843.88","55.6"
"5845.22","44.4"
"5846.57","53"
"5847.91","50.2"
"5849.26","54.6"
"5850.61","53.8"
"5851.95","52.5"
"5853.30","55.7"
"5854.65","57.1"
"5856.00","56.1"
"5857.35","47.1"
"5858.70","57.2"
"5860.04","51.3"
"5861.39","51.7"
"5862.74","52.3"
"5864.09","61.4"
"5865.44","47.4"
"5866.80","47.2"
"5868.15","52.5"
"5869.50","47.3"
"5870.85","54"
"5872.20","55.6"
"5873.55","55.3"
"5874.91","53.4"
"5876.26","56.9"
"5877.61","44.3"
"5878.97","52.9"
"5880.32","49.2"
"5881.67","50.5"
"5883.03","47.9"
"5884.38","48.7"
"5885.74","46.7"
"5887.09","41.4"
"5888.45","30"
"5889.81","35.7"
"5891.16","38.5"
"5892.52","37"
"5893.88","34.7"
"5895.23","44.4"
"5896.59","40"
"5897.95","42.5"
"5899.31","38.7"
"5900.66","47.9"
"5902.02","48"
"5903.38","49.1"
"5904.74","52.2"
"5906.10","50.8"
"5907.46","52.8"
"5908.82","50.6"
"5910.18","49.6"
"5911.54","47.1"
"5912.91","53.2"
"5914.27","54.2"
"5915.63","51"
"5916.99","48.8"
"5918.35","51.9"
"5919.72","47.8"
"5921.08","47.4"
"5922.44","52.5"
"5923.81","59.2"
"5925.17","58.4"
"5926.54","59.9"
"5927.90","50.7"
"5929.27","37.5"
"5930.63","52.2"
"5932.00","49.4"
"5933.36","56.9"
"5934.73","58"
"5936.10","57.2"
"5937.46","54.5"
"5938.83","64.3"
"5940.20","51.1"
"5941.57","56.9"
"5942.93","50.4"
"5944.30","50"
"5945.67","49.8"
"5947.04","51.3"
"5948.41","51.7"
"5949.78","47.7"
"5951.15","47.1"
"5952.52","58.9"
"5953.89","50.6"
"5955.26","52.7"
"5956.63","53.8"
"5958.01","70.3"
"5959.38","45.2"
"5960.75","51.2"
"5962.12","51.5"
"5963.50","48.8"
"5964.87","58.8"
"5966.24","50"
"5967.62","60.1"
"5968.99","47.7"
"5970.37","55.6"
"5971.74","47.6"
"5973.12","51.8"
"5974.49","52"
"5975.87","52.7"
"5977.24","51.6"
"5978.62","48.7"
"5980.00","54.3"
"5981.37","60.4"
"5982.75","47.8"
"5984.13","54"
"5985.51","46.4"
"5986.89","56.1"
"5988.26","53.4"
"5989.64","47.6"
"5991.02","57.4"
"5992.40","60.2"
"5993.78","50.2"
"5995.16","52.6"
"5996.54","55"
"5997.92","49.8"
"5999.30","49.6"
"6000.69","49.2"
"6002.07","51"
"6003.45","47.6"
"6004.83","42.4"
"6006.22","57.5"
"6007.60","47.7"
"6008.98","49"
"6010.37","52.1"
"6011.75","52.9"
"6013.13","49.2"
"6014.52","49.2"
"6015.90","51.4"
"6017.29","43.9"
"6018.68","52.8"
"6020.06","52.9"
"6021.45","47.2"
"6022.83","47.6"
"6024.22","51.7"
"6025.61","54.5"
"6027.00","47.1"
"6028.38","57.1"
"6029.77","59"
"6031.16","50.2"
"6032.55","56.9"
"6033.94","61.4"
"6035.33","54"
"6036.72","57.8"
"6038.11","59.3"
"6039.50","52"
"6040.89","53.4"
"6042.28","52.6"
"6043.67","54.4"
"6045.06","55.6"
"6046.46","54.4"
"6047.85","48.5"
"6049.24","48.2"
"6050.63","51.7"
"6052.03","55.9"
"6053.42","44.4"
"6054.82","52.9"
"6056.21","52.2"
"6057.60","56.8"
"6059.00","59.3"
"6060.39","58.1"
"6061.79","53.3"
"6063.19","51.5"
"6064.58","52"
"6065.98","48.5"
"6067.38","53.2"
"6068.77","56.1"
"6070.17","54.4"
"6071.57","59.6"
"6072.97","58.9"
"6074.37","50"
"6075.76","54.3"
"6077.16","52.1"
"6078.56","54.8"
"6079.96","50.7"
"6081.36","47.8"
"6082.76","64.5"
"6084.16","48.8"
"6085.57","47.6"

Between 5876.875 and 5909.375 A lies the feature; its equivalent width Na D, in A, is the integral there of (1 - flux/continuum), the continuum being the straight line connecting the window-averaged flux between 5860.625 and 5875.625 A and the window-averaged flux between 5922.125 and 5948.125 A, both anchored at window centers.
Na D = 5.03 A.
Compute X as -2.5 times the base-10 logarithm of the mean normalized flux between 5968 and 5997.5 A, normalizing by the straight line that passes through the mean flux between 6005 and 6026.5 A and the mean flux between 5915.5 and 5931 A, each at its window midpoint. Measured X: -0.04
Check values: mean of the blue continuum 51.4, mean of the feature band 52.6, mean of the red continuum 50.4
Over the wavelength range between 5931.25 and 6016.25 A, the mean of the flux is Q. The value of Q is 52.4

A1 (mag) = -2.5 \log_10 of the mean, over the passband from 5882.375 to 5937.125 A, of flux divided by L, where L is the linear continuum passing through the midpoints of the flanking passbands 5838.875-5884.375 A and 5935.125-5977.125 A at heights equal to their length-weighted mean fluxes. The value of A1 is 0.10 mag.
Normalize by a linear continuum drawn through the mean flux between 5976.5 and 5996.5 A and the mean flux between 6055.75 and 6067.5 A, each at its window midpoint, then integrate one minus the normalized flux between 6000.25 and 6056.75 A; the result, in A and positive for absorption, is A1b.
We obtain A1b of 1.67 A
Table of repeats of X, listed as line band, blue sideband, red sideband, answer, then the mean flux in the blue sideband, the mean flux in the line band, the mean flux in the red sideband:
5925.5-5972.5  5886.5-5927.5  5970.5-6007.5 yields -0.07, 47.2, 53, 51.8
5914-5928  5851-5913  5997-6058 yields -0.07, 48.6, 53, 51.9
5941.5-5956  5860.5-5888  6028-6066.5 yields 0.01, 50.6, 51.4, 54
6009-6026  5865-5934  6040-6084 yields 0.04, 48.5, 50.3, 53.5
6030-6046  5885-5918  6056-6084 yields -0.05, 45.3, 55.3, 54.3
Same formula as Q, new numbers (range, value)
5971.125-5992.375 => 52.4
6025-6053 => 54.1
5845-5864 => 53.1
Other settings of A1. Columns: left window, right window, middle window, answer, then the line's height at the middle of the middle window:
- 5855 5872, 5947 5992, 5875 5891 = 0.14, 52.4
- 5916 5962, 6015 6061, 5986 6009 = 0.03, 53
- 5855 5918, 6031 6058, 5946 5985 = -0.03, 51.1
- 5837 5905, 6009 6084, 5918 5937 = -0.05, 50.5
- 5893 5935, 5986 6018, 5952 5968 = -0.08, 50.3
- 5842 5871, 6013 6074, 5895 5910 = 0.12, 52.7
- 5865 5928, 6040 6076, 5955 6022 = -0.01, 51.3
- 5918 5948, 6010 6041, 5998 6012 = 0.06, 52.8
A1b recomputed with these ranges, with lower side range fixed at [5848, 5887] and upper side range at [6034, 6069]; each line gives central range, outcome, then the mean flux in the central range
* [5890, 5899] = 2.2 A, 39.3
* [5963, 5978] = 0.1 A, 52.5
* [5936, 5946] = -0.3 A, 54.3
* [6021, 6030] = 0.3 A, 51.8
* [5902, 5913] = 0.4 A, 50.3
